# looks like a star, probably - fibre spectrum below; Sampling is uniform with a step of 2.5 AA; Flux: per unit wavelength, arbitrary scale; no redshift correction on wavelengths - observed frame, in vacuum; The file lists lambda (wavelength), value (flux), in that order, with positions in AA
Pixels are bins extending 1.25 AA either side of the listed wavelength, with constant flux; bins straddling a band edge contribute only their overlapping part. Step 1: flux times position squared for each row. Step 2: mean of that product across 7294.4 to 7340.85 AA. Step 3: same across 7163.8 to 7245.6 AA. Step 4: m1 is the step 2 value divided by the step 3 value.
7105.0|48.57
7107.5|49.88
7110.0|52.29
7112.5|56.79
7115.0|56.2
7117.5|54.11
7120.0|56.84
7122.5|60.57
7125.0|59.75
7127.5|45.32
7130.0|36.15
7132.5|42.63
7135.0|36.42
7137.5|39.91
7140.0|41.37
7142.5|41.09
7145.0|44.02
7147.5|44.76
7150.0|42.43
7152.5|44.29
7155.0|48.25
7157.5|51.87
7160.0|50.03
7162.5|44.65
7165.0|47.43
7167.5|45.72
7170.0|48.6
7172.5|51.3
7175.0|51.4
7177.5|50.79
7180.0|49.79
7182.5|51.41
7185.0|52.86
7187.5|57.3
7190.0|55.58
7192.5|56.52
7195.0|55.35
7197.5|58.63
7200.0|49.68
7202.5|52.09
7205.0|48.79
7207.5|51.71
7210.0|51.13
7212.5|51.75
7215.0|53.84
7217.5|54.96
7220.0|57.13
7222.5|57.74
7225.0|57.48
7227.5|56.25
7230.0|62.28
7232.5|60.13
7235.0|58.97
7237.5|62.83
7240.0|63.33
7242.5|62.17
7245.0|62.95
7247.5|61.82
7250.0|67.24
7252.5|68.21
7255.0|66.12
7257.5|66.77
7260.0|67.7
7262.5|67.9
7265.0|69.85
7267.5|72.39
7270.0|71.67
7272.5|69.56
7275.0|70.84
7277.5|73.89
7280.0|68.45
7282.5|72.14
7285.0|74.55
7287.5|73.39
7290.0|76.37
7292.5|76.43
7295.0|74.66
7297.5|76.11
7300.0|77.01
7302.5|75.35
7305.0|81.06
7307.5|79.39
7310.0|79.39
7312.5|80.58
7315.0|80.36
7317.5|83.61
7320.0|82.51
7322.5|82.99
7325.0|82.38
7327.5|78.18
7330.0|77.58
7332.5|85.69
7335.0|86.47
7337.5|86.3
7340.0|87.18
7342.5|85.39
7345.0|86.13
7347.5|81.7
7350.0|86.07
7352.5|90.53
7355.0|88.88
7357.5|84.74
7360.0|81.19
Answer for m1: 1.52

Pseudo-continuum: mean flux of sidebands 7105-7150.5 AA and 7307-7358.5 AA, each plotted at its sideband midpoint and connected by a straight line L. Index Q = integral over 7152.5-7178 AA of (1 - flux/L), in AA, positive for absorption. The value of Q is 2.68 AA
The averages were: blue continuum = 47.9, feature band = 48.7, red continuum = 83.7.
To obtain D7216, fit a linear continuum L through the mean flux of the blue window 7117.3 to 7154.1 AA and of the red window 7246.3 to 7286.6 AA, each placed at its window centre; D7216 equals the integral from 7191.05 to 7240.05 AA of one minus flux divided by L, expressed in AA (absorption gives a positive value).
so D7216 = 3.5 AA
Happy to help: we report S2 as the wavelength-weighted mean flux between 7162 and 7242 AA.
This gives 54.1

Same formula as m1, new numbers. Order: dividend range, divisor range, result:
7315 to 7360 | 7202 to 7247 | 1.52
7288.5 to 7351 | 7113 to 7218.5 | 1.70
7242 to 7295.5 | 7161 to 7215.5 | 1.38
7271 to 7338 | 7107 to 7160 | 1.71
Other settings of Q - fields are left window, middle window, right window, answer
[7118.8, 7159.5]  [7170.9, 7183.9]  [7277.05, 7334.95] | 0.6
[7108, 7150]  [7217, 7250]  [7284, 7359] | 2.9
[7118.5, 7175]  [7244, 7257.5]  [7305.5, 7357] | 0.4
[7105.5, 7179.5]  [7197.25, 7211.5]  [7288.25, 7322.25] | 2.0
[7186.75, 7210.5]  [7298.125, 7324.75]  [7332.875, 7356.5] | -0.4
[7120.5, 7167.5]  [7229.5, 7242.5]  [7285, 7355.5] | 0.6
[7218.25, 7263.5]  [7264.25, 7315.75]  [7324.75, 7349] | -1.1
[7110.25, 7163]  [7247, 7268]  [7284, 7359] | 0.6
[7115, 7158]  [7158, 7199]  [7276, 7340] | 2.1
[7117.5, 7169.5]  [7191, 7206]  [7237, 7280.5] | 0.7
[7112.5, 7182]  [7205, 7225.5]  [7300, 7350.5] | 2.3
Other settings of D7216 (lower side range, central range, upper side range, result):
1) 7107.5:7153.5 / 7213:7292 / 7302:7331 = 4.4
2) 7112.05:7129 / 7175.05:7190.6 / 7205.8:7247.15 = 1.1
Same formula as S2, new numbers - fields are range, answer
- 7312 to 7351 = 83.4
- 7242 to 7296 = 69.9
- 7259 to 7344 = 77.3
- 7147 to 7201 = 50.5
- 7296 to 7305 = 76.8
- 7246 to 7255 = 65.7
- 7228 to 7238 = 60.6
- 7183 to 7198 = 55.7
